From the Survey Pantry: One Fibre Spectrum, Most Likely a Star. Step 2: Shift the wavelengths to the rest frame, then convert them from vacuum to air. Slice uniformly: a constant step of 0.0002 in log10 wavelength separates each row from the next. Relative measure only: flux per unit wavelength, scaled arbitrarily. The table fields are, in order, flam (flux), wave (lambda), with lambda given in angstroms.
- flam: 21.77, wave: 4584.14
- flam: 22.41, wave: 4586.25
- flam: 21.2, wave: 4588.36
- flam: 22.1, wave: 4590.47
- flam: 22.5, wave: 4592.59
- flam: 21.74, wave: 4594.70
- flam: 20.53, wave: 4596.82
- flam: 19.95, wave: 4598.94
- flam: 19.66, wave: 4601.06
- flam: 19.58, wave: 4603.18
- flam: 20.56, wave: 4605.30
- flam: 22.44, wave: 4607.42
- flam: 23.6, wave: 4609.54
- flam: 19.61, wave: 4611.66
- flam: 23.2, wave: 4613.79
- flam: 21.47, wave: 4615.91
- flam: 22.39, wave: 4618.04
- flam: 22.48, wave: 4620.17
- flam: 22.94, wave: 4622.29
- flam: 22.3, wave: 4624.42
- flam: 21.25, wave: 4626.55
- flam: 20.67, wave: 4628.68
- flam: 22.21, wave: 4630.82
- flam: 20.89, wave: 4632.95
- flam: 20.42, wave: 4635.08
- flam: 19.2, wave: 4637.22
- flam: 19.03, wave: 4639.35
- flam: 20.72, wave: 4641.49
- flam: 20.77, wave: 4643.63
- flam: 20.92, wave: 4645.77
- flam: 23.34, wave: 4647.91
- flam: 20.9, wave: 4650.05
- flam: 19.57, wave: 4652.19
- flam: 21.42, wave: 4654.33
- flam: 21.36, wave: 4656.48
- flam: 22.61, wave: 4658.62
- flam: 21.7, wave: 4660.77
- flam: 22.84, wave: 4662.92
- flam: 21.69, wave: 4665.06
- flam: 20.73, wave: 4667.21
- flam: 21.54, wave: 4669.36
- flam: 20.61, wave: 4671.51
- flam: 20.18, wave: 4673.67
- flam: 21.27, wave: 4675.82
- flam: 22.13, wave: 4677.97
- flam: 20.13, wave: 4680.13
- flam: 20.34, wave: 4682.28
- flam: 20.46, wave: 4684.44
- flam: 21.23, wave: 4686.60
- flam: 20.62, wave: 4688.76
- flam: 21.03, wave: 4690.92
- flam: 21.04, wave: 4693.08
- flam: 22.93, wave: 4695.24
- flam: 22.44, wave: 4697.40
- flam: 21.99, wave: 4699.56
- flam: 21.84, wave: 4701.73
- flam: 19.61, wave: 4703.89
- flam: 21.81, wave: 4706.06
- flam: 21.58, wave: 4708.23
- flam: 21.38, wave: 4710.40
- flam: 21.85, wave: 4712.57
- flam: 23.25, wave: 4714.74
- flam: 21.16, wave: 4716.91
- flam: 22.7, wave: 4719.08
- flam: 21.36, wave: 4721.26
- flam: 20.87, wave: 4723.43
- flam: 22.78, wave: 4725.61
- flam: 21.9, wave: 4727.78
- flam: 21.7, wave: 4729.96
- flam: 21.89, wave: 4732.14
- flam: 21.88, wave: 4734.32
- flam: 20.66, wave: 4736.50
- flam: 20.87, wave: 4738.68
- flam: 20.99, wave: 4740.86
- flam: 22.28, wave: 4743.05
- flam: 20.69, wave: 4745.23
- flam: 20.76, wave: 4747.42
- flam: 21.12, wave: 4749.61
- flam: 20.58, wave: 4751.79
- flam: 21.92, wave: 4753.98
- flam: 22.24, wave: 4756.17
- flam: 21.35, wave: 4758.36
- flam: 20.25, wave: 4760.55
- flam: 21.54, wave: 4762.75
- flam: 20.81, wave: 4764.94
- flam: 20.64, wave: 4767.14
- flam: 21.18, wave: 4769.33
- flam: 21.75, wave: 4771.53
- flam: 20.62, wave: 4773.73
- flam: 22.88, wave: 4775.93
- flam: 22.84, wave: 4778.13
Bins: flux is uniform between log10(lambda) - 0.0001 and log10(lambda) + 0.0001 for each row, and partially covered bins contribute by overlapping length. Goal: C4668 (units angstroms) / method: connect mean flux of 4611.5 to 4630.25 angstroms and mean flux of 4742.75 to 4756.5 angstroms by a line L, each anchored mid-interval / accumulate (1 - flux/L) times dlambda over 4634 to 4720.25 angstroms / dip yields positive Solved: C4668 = 1.50 angstroms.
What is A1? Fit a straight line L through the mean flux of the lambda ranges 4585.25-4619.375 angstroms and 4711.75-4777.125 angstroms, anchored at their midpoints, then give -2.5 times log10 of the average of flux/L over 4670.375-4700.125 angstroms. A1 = 0.015 mag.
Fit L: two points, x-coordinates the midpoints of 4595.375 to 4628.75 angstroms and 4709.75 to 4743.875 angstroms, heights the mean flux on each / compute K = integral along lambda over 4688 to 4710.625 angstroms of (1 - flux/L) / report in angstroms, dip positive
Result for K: 0.17 angstroms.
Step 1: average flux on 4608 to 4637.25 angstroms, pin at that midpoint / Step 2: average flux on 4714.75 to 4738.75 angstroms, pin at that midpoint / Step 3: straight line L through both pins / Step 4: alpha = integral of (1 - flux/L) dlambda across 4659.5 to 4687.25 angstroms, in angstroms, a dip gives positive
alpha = 0.7 angstroms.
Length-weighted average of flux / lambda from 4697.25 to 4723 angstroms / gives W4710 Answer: 21.7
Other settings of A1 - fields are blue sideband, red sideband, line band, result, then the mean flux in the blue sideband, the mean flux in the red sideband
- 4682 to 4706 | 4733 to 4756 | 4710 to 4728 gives -0.03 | 21.3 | 21.2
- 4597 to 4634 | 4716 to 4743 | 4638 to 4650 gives 0.03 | 21.5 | 21.6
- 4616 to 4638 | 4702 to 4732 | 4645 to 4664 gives 0.00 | 21.5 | 21.7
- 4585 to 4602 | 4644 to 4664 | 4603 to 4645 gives 0.01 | 21.3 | 21.6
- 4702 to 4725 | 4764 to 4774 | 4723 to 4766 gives 0.00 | 21.6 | 21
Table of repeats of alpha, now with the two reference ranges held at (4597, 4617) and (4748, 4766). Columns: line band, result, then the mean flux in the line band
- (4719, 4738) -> -0.4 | 21.7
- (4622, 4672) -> -0.2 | 21.2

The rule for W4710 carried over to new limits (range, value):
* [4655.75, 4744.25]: 21.5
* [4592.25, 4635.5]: 21.4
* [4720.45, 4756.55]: 21.4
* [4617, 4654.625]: 21.2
